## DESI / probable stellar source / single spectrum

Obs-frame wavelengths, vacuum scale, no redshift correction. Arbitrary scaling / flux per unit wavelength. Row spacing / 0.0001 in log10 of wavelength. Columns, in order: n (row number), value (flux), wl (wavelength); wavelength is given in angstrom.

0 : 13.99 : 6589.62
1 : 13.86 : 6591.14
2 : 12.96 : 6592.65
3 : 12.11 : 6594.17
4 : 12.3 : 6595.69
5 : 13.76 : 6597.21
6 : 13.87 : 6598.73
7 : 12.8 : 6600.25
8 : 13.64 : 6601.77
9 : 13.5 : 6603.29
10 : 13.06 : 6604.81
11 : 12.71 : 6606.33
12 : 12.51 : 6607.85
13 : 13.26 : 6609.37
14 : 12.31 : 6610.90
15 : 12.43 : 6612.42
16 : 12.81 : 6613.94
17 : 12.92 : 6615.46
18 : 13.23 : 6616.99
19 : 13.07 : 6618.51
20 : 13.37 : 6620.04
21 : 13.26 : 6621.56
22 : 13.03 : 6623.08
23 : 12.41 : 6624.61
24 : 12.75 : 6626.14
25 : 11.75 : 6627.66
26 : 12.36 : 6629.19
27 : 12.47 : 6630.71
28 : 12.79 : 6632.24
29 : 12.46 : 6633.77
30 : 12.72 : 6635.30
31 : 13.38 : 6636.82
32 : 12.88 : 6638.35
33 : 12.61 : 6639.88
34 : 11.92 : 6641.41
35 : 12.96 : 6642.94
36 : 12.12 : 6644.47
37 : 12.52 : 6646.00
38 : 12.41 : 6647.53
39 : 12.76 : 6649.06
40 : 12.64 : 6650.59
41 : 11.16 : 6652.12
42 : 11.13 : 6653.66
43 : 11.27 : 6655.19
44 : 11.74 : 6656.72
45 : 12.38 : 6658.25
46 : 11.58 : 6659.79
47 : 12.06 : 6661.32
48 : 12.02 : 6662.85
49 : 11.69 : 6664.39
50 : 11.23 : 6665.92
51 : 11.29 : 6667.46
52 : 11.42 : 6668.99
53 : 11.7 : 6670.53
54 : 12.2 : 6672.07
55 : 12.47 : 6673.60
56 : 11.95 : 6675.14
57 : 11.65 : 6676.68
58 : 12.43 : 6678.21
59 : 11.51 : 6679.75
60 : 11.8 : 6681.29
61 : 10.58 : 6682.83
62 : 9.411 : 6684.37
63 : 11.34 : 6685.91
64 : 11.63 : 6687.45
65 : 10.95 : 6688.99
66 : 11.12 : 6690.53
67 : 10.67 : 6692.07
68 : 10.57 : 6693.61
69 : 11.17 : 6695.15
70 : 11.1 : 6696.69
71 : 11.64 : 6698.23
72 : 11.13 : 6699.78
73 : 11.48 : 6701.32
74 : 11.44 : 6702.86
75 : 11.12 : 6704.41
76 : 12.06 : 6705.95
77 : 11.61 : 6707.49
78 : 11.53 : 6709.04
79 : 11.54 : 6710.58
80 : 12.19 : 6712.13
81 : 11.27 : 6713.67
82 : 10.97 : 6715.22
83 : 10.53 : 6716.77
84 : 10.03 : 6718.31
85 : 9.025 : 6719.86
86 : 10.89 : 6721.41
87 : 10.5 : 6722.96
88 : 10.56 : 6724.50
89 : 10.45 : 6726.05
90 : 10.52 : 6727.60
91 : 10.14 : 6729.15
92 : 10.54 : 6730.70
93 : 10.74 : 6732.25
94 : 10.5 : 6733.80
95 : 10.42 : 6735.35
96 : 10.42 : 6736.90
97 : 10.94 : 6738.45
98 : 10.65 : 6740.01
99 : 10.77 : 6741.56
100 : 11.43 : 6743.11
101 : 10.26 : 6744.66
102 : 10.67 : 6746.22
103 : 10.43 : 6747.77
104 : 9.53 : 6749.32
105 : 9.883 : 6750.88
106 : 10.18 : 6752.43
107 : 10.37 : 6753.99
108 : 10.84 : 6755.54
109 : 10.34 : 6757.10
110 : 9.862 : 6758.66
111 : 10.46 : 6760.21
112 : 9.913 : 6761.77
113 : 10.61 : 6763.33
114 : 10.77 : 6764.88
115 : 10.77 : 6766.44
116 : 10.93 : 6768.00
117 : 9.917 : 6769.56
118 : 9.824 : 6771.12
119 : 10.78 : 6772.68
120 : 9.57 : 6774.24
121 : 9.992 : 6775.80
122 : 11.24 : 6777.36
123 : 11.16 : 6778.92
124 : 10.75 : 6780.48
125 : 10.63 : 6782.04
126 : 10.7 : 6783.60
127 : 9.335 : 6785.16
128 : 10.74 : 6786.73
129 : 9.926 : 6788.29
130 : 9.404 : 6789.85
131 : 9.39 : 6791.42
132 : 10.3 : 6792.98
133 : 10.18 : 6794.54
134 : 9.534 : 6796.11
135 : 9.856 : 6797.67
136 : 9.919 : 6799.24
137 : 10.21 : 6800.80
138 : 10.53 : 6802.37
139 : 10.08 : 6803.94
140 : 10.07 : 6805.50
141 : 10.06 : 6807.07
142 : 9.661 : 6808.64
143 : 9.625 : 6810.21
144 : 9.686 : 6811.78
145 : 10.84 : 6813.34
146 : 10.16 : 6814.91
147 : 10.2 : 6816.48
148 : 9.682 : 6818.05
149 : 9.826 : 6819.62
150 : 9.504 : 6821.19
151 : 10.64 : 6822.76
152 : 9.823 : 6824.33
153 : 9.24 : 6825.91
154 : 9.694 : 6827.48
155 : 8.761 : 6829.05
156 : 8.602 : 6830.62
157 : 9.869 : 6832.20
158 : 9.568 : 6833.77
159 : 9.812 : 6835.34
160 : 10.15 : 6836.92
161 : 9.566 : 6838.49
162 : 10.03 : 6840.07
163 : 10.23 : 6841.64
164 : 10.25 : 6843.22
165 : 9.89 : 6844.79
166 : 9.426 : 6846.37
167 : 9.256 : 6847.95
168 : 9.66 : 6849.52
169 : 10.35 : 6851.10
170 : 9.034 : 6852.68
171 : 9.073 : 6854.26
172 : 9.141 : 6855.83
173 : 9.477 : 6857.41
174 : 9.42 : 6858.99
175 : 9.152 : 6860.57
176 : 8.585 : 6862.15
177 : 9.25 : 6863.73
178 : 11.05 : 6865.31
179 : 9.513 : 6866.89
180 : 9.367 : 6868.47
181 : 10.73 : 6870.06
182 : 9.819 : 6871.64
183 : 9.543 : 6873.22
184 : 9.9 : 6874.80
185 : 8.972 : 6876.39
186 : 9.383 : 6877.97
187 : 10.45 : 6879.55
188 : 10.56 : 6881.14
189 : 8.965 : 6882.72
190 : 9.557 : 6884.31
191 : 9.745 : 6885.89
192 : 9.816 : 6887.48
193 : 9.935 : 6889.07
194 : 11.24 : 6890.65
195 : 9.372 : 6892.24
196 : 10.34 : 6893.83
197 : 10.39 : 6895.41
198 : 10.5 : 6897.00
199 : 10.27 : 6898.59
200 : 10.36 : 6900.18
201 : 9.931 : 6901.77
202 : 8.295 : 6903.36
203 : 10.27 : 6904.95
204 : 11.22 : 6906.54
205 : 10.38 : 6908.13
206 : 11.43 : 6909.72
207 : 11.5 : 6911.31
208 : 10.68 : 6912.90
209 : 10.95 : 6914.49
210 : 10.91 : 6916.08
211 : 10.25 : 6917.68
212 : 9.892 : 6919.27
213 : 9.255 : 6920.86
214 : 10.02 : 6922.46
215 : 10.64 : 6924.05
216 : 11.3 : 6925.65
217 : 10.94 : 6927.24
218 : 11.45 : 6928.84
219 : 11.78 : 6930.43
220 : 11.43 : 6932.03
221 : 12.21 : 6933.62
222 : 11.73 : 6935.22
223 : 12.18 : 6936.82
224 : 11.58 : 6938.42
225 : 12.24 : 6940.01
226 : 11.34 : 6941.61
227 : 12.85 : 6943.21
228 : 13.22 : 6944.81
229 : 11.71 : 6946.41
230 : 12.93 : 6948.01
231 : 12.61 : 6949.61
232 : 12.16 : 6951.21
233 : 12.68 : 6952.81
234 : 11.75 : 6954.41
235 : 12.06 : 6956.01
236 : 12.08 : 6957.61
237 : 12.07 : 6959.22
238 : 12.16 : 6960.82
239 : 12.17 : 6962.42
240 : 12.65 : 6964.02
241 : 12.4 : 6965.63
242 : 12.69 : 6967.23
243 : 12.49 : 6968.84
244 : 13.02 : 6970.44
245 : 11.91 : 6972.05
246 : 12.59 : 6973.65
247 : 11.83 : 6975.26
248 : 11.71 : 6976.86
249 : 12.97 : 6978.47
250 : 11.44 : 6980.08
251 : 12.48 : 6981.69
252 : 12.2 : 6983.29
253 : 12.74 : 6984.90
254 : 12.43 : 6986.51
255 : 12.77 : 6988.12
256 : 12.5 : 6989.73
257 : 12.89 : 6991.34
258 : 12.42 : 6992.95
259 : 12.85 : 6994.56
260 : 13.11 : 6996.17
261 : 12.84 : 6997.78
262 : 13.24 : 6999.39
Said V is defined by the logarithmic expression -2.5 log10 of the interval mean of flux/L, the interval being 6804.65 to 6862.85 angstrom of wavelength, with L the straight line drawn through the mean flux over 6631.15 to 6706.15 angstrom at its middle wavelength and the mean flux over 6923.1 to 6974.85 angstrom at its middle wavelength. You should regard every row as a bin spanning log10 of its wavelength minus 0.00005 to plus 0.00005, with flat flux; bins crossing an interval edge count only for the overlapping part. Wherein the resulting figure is 0.23 mag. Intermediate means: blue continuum 11.8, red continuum 12.1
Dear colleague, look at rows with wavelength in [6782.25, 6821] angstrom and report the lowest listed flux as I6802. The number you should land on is 9.335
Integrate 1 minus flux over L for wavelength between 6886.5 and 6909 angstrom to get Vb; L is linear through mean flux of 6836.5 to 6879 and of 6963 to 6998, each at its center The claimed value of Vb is 0.85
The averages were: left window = 9.64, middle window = 10.2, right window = 12.5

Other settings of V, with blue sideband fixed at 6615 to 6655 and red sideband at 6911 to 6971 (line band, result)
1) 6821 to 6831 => 0.26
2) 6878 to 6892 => 0.19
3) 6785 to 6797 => 0.22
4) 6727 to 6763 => 0.18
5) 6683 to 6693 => 0.15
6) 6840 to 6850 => 0.22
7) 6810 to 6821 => 0.20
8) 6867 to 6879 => 0.23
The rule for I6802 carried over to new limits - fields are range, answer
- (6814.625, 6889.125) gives 8.585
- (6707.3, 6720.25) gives 9.025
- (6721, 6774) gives 9.53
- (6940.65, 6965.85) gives 11.34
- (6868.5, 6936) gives 8.295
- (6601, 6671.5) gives 11.13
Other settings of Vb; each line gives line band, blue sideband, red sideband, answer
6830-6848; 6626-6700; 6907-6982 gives 3.10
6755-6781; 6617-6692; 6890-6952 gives 2.64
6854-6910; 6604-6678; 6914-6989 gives 9.95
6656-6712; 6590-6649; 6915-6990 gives 5.17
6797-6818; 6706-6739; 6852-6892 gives 0.17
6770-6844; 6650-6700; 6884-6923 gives 5.41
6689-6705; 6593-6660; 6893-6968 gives 1.55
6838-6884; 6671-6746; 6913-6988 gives 7.58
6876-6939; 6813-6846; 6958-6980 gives 3.99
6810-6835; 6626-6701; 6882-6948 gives 3.23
